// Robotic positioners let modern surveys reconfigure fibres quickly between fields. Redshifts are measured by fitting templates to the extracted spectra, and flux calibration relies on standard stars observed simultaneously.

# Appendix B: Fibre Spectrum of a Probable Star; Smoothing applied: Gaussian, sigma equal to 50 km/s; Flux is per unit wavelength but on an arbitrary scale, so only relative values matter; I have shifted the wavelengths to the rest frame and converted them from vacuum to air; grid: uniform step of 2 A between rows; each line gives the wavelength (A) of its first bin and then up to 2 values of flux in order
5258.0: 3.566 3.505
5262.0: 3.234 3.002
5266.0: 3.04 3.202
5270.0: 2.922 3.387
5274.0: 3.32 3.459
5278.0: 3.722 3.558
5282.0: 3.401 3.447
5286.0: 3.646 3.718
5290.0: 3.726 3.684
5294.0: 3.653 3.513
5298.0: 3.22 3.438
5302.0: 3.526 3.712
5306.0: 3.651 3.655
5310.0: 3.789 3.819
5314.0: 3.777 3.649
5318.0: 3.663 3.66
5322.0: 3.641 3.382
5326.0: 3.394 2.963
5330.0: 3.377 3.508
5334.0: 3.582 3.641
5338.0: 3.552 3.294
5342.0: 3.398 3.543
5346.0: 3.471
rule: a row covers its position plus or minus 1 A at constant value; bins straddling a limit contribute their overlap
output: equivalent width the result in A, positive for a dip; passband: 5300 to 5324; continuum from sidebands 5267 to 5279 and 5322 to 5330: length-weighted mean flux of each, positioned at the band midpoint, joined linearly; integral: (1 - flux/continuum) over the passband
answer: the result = -2.5 A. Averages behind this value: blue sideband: 3.34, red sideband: 3.31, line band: 3.66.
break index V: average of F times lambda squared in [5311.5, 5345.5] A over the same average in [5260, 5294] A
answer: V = 1.05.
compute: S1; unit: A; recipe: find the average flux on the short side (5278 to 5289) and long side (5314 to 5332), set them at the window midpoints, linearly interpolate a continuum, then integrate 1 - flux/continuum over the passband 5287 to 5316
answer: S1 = -0.85 A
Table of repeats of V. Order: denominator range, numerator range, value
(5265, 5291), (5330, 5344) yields 1.04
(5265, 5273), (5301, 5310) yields 1.18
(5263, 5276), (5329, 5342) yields 1.13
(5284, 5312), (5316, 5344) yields 0.97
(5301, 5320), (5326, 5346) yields 0.94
